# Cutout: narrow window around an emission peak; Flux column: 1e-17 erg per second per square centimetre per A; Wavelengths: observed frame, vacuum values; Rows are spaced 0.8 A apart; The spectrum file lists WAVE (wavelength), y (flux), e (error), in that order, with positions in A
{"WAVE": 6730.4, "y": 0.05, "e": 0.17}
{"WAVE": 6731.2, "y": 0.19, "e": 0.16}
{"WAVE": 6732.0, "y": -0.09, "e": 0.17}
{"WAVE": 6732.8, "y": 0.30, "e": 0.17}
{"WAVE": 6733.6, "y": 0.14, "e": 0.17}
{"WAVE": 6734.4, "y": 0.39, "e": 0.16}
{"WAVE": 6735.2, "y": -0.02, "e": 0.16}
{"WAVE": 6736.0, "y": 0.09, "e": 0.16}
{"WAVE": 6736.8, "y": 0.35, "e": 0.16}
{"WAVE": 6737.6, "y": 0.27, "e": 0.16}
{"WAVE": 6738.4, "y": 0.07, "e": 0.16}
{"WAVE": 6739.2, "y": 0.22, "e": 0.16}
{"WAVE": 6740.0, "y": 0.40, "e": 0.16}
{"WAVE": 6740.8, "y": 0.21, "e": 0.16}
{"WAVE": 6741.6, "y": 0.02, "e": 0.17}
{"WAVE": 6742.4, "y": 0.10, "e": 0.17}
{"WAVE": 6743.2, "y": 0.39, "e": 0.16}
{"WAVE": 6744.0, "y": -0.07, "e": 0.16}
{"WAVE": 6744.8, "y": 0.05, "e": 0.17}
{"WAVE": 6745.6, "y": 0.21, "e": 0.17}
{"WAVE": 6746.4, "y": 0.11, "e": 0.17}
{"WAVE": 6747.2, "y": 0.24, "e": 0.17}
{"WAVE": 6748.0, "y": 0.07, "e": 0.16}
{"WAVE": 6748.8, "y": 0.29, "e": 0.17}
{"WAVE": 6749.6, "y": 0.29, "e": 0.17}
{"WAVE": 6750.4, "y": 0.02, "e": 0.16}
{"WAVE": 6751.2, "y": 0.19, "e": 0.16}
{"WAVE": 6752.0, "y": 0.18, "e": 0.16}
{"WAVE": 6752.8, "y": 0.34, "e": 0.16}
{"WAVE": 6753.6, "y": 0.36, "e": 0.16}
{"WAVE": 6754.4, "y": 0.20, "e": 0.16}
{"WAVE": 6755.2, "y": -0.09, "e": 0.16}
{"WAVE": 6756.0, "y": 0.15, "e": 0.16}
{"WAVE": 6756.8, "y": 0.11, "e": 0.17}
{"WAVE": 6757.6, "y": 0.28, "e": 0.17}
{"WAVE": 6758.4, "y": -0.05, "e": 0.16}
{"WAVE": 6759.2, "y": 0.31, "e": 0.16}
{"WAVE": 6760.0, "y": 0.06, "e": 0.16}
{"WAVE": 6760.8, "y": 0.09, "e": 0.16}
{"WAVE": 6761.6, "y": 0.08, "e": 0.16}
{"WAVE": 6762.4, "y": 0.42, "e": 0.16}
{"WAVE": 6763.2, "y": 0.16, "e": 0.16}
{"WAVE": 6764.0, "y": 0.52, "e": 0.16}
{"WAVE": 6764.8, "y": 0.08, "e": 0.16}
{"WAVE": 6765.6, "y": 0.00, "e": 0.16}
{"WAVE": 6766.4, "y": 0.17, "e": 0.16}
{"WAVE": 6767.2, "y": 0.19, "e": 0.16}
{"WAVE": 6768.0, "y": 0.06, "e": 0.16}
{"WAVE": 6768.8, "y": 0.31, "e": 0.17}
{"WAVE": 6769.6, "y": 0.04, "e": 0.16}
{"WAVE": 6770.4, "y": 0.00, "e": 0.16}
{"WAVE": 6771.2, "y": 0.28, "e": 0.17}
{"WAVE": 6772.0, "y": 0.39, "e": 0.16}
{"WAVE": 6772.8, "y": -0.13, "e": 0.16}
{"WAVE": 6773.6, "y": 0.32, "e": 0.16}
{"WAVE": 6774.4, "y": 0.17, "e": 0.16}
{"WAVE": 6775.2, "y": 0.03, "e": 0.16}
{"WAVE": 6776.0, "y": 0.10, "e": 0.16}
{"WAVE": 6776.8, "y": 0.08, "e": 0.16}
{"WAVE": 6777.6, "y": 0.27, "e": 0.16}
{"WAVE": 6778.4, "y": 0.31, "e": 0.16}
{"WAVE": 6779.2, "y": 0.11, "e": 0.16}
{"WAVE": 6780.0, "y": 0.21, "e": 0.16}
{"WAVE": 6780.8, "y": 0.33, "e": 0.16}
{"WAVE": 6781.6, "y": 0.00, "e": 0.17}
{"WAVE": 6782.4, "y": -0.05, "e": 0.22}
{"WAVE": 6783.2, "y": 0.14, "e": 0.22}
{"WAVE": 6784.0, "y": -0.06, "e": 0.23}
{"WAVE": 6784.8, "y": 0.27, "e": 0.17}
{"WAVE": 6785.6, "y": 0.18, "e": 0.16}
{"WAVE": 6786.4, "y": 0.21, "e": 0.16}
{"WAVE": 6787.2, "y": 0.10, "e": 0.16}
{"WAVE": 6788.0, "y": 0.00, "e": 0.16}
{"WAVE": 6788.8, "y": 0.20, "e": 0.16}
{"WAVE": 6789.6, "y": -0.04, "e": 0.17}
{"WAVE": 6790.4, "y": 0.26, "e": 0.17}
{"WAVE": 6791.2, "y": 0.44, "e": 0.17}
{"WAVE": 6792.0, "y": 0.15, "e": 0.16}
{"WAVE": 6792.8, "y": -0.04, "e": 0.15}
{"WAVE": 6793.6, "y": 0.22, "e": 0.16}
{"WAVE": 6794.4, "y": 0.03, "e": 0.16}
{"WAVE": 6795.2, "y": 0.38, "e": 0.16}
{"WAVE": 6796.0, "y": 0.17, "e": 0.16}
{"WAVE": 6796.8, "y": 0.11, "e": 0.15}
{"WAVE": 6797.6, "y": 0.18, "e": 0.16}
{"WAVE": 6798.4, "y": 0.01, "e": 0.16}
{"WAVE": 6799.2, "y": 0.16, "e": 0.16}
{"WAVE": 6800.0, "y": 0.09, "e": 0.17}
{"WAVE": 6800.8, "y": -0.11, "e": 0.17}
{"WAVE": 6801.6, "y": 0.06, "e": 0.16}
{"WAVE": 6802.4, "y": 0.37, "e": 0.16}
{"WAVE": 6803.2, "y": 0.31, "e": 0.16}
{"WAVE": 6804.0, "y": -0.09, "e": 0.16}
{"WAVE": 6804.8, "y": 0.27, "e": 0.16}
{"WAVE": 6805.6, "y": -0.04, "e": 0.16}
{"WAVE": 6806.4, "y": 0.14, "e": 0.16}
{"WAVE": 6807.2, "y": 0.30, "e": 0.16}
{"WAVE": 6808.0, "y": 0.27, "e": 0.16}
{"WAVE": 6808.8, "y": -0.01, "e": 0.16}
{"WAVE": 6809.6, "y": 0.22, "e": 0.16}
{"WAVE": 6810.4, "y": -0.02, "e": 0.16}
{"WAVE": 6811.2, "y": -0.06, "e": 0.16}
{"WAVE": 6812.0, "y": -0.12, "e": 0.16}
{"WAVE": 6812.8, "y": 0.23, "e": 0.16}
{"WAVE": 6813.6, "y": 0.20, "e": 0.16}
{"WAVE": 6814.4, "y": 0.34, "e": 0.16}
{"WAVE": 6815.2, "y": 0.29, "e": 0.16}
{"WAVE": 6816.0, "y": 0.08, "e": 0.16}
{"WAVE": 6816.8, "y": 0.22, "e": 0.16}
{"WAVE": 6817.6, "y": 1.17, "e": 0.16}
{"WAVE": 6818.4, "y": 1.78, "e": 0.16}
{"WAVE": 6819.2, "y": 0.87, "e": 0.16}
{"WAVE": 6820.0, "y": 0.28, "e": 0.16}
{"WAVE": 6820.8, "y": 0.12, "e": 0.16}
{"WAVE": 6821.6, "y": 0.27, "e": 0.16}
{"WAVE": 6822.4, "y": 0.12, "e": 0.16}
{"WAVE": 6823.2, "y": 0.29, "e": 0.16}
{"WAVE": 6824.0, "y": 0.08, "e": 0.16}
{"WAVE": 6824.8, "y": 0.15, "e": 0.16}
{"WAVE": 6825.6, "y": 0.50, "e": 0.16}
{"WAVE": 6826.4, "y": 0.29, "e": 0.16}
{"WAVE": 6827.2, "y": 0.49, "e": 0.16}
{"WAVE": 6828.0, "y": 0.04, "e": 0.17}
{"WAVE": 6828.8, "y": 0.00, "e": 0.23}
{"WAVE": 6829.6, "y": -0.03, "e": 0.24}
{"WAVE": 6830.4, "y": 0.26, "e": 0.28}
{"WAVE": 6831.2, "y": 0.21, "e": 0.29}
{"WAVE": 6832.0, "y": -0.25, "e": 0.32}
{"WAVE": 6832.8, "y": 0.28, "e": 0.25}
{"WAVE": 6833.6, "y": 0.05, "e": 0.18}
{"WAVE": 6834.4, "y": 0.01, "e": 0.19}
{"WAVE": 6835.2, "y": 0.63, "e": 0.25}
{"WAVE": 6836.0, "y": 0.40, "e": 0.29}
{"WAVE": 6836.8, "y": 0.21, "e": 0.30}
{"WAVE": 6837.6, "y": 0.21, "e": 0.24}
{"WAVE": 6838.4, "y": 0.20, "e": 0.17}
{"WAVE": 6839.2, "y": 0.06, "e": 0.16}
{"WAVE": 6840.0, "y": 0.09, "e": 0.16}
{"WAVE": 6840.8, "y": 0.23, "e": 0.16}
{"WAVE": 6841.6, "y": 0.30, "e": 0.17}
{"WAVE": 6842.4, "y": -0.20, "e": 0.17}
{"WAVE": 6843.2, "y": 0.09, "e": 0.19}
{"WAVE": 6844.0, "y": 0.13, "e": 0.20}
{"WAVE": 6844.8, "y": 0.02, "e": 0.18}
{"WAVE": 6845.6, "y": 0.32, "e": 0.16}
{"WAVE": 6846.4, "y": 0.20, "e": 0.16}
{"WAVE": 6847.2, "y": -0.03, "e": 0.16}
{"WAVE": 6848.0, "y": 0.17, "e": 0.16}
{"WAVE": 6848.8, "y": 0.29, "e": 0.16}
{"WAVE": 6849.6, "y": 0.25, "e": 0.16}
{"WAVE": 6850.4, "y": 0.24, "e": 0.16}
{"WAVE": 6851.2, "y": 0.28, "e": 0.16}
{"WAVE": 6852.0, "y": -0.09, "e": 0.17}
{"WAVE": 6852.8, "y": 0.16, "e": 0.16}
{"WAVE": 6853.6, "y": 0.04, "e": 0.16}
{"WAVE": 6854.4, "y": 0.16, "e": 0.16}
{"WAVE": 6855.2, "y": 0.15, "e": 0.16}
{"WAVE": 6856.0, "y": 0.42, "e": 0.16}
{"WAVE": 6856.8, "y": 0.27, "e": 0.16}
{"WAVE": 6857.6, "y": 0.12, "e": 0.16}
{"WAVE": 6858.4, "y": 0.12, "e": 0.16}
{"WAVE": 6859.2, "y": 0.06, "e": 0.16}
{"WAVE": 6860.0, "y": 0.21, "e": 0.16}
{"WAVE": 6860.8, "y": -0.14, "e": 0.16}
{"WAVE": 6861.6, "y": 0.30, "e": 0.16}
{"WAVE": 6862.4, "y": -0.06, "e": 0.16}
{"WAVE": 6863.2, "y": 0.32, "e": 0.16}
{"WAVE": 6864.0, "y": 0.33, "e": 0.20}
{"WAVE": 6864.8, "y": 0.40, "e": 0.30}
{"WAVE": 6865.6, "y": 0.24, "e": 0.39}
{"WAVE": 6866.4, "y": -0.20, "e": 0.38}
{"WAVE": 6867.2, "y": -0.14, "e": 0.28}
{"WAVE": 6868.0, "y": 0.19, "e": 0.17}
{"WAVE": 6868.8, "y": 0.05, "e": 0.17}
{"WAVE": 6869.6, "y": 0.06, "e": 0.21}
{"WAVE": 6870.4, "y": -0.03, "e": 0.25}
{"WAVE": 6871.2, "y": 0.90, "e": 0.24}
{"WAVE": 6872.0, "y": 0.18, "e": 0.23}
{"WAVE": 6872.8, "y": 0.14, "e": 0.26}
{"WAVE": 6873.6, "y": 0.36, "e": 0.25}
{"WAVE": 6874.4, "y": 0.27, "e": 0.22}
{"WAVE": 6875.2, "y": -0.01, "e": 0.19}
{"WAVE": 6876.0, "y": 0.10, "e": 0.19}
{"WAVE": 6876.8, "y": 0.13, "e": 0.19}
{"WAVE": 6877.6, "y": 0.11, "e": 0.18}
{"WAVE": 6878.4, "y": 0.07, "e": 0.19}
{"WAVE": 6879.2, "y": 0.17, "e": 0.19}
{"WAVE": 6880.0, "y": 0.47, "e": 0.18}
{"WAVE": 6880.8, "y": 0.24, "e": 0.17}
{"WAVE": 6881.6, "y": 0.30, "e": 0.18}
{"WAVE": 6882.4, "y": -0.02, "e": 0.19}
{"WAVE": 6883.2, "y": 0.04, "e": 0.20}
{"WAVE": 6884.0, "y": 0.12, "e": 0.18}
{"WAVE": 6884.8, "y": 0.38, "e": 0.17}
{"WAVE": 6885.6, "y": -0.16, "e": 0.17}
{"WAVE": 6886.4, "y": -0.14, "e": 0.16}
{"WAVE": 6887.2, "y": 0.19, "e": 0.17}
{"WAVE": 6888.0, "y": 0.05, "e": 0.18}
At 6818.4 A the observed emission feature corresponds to [O III]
